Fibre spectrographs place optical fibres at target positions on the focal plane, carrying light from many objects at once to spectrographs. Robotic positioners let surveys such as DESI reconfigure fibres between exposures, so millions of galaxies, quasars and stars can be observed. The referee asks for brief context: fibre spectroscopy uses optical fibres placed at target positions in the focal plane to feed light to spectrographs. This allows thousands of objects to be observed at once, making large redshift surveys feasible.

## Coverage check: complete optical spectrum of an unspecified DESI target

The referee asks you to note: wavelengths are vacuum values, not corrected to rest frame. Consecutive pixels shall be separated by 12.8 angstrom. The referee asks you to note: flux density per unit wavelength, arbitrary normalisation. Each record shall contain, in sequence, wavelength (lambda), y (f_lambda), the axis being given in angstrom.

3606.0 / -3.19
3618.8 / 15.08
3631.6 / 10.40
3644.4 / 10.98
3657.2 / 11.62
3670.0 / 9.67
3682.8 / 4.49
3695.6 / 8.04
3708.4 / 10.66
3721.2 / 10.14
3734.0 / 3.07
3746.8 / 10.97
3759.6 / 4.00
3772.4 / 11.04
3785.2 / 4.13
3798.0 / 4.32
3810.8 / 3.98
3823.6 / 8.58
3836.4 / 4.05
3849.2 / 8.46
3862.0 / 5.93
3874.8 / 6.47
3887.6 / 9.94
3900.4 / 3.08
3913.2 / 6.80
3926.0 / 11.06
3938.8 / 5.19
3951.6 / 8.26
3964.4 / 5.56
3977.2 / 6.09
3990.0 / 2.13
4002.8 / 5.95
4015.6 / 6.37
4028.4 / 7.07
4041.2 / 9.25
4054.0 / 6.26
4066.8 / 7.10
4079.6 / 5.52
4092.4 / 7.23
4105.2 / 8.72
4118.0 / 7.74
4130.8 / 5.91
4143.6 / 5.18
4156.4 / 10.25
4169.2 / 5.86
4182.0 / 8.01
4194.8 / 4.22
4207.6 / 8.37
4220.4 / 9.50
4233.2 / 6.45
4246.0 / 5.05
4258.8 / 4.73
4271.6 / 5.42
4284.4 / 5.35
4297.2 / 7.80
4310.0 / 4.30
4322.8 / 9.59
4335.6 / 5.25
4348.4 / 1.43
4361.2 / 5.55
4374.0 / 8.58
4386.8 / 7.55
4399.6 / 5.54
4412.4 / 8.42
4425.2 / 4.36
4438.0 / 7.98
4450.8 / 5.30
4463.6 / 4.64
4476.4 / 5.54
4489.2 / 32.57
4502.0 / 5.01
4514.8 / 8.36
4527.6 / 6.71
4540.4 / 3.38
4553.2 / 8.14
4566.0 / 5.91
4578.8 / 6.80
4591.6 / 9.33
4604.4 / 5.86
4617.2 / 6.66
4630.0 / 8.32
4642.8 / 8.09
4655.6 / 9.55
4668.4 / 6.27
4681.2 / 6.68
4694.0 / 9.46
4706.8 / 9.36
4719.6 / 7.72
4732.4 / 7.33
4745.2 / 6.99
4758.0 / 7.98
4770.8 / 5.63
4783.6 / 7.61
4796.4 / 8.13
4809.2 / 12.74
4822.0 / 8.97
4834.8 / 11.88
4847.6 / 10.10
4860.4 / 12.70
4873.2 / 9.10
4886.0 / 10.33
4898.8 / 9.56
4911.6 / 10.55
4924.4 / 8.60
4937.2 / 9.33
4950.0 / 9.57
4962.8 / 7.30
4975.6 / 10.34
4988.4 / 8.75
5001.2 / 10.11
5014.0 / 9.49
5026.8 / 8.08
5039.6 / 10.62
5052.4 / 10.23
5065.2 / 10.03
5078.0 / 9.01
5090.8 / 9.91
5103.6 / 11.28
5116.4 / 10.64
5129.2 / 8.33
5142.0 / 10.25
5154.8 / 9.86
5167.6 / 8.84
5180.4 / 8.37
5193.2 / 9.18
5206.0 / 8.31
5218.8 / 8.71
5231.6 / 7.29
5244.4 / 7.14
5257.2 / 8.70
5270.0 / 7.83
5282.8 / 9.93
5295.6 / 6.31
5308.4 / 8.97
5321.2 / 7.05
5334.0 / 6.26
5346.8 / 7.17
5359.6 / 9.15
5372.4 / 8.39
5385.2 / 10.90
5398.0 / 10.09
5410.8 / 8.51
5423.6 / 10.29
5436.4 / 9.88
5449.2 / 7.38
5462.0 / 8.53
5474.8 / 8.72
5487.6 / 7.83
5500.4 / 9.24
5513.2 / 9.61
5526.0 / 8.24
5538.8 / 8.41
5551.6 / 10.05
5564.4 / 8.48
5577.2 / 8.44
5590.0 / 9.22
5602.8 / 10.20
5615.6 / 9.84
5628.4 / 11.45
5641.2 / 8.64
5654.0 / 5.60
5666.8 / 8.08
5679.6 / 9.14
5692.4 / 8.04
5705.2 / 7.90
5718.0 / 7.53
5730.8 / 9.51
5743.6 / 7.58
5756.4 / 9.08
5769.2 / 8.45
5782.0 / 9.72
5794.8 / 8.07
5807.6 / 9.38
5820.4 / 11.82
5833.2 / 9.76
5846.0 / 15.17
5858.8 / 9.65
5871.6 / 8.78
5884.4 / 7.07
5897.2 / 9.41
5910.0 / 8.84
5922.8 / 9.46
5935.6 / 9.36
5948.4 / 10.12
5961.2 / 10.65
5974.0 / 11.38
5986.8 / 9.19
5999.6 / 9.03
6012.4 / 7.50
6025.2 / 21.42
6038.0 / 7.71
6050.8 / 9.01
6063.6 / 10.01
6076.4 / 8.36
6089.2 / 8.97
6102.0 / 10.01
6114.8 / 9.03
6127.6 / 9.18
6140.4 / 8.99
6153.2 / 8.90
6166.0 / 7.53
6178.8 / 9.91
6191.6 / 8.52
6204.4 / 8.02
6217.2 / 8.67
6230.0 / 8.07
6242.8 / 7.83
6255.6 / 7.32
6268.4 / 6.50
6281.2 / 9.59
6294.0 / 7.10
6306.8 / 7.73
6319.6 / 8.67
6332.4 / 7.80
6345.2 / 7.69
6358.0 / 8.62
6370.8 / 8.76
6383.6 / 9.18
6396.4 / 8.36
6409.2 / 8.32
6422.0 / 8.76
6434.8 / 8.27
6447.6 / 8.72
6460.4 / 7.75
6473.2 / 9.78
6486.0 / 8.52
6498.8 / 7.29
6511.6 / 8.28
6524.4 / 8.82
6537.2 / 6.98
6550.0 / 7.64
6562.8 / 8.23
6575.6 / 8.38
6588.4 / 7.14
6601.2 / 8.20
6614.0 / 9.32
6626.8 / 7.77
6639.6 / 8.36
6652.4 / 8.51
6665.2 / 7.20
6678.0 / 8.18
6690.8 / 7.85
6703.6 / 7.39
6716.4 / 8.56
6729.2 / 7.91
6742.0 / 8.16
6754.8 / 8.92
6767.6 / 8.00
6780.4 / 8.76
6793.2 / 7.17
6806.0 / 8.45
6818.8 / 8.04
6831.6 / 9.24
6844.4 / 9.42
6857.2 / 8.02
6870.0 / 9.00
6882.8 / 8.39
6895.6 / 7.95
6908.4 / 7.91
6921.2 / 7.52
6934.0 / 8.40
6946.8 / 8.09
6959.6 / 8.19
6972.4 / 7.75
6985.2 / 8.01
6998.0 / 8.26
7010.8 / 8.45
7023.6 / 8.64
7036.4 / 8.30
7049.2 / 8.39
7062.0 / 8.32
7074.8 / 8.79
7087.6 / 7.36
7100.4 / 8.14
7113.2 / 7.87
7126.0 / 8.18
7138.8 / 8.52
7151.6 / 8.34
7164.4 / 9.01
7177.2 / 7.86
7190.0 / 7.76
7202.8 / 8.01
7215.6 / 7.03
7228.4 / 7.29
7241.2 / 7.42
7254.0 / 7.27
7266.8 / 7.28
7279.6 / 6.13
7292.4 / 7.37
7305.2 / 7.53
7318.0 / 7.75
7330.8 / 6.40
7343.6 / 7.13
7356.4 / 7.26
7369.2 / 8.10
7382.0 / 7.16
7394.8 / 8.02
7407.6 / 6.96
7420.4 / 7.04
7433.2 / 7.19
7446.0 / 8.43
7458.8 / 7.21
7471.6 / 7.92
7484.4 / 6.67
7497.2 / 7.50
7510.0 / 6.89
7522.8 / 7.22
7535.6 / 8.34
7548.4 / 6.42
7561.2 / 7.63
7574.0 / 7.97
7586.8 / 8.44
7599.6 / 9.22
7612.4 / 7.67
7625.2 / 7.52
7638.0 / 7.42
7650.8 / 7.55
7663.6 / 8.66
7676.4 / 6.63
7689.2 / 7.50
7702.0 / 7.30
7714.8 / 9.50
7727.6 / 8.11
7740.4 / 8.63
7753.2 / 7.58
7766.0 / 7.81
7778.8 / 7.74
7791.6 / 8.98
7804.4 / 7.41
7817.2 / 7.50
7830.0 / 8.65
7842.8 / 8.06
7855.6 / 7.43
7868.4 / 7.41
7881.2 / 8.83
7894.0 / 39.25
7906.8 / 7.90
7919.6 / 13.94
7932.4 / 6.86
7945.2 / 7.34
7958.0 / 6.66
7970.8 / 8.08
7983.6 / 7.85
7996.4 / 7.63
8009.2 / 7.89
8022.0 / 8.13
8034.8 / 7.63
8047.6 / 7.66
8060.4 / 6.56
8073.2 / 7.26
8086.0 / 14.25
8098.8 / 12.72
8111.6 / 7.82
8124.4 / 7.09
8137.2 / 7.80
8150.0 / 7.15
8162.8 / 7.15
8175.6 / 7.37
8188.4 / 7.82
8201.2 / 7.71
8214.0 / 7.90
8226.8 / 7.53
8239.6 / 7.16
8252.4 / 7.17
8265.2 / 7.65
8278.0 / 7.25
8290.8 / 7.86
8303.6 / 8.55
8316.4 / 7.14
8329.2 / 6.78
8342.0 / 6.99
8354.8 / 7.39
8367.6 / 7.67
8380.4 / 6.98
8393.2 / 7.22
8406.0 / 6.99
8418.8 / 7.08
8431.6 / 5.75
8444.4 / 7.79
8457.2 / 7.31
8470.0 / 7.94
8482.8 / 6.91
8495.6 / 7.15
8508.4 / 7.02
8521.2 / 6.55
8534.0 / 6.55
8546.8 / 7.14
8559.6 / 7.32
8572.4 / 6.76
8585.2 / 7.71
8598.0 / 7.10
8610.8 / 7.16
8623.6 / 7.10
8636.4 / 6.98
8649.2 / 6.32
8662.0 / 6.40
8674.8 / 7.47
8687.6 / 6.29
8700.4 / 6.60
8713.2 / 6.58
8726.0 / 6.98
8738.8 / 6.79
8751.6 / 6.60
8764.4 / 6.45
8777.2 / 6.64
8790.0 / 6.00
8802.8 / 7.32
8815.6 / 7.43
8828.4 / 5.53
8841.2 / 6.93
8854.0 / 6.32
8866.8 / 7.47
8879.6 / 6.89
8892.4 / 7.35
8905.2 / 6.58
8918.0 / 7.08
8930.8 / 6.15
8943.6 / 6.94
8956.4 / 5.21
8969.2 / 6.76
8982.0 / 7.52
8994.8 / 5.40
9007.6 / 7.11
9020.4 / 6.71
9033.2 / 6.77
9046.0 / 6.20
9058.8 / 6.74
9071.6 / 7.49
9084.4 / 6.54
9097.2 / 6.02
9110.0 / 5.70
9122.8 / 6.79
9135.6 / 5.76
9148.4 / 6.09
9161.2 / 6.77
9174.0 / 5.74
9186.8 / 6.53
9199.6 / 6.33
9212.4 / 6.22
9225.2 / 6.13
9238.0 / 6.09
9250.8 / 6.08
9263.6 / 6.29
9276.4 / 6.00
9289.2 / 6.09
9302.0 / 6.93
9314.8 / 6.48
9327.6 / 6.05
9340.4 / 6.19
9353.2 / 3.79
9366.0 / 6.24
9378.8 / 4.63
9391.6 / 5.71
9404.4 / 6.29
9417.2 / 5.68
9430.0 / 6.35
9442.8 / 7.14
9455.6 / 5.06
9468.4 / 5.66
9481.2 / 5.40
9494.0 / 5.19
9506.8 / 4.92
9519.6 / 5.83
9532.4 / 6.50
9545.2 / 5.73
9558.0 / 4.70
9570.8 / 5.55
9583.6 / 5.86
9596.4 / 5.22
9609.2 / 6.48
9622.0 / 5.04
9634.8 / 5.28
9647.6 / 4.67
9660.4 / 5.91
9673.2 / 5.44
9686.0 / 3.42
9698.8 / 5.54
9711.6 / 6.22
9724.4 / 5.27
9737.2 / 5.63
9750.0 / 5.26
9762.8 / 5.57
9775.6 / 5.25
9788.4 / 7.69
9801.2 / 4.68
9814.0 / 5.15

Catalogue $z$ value 0.20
